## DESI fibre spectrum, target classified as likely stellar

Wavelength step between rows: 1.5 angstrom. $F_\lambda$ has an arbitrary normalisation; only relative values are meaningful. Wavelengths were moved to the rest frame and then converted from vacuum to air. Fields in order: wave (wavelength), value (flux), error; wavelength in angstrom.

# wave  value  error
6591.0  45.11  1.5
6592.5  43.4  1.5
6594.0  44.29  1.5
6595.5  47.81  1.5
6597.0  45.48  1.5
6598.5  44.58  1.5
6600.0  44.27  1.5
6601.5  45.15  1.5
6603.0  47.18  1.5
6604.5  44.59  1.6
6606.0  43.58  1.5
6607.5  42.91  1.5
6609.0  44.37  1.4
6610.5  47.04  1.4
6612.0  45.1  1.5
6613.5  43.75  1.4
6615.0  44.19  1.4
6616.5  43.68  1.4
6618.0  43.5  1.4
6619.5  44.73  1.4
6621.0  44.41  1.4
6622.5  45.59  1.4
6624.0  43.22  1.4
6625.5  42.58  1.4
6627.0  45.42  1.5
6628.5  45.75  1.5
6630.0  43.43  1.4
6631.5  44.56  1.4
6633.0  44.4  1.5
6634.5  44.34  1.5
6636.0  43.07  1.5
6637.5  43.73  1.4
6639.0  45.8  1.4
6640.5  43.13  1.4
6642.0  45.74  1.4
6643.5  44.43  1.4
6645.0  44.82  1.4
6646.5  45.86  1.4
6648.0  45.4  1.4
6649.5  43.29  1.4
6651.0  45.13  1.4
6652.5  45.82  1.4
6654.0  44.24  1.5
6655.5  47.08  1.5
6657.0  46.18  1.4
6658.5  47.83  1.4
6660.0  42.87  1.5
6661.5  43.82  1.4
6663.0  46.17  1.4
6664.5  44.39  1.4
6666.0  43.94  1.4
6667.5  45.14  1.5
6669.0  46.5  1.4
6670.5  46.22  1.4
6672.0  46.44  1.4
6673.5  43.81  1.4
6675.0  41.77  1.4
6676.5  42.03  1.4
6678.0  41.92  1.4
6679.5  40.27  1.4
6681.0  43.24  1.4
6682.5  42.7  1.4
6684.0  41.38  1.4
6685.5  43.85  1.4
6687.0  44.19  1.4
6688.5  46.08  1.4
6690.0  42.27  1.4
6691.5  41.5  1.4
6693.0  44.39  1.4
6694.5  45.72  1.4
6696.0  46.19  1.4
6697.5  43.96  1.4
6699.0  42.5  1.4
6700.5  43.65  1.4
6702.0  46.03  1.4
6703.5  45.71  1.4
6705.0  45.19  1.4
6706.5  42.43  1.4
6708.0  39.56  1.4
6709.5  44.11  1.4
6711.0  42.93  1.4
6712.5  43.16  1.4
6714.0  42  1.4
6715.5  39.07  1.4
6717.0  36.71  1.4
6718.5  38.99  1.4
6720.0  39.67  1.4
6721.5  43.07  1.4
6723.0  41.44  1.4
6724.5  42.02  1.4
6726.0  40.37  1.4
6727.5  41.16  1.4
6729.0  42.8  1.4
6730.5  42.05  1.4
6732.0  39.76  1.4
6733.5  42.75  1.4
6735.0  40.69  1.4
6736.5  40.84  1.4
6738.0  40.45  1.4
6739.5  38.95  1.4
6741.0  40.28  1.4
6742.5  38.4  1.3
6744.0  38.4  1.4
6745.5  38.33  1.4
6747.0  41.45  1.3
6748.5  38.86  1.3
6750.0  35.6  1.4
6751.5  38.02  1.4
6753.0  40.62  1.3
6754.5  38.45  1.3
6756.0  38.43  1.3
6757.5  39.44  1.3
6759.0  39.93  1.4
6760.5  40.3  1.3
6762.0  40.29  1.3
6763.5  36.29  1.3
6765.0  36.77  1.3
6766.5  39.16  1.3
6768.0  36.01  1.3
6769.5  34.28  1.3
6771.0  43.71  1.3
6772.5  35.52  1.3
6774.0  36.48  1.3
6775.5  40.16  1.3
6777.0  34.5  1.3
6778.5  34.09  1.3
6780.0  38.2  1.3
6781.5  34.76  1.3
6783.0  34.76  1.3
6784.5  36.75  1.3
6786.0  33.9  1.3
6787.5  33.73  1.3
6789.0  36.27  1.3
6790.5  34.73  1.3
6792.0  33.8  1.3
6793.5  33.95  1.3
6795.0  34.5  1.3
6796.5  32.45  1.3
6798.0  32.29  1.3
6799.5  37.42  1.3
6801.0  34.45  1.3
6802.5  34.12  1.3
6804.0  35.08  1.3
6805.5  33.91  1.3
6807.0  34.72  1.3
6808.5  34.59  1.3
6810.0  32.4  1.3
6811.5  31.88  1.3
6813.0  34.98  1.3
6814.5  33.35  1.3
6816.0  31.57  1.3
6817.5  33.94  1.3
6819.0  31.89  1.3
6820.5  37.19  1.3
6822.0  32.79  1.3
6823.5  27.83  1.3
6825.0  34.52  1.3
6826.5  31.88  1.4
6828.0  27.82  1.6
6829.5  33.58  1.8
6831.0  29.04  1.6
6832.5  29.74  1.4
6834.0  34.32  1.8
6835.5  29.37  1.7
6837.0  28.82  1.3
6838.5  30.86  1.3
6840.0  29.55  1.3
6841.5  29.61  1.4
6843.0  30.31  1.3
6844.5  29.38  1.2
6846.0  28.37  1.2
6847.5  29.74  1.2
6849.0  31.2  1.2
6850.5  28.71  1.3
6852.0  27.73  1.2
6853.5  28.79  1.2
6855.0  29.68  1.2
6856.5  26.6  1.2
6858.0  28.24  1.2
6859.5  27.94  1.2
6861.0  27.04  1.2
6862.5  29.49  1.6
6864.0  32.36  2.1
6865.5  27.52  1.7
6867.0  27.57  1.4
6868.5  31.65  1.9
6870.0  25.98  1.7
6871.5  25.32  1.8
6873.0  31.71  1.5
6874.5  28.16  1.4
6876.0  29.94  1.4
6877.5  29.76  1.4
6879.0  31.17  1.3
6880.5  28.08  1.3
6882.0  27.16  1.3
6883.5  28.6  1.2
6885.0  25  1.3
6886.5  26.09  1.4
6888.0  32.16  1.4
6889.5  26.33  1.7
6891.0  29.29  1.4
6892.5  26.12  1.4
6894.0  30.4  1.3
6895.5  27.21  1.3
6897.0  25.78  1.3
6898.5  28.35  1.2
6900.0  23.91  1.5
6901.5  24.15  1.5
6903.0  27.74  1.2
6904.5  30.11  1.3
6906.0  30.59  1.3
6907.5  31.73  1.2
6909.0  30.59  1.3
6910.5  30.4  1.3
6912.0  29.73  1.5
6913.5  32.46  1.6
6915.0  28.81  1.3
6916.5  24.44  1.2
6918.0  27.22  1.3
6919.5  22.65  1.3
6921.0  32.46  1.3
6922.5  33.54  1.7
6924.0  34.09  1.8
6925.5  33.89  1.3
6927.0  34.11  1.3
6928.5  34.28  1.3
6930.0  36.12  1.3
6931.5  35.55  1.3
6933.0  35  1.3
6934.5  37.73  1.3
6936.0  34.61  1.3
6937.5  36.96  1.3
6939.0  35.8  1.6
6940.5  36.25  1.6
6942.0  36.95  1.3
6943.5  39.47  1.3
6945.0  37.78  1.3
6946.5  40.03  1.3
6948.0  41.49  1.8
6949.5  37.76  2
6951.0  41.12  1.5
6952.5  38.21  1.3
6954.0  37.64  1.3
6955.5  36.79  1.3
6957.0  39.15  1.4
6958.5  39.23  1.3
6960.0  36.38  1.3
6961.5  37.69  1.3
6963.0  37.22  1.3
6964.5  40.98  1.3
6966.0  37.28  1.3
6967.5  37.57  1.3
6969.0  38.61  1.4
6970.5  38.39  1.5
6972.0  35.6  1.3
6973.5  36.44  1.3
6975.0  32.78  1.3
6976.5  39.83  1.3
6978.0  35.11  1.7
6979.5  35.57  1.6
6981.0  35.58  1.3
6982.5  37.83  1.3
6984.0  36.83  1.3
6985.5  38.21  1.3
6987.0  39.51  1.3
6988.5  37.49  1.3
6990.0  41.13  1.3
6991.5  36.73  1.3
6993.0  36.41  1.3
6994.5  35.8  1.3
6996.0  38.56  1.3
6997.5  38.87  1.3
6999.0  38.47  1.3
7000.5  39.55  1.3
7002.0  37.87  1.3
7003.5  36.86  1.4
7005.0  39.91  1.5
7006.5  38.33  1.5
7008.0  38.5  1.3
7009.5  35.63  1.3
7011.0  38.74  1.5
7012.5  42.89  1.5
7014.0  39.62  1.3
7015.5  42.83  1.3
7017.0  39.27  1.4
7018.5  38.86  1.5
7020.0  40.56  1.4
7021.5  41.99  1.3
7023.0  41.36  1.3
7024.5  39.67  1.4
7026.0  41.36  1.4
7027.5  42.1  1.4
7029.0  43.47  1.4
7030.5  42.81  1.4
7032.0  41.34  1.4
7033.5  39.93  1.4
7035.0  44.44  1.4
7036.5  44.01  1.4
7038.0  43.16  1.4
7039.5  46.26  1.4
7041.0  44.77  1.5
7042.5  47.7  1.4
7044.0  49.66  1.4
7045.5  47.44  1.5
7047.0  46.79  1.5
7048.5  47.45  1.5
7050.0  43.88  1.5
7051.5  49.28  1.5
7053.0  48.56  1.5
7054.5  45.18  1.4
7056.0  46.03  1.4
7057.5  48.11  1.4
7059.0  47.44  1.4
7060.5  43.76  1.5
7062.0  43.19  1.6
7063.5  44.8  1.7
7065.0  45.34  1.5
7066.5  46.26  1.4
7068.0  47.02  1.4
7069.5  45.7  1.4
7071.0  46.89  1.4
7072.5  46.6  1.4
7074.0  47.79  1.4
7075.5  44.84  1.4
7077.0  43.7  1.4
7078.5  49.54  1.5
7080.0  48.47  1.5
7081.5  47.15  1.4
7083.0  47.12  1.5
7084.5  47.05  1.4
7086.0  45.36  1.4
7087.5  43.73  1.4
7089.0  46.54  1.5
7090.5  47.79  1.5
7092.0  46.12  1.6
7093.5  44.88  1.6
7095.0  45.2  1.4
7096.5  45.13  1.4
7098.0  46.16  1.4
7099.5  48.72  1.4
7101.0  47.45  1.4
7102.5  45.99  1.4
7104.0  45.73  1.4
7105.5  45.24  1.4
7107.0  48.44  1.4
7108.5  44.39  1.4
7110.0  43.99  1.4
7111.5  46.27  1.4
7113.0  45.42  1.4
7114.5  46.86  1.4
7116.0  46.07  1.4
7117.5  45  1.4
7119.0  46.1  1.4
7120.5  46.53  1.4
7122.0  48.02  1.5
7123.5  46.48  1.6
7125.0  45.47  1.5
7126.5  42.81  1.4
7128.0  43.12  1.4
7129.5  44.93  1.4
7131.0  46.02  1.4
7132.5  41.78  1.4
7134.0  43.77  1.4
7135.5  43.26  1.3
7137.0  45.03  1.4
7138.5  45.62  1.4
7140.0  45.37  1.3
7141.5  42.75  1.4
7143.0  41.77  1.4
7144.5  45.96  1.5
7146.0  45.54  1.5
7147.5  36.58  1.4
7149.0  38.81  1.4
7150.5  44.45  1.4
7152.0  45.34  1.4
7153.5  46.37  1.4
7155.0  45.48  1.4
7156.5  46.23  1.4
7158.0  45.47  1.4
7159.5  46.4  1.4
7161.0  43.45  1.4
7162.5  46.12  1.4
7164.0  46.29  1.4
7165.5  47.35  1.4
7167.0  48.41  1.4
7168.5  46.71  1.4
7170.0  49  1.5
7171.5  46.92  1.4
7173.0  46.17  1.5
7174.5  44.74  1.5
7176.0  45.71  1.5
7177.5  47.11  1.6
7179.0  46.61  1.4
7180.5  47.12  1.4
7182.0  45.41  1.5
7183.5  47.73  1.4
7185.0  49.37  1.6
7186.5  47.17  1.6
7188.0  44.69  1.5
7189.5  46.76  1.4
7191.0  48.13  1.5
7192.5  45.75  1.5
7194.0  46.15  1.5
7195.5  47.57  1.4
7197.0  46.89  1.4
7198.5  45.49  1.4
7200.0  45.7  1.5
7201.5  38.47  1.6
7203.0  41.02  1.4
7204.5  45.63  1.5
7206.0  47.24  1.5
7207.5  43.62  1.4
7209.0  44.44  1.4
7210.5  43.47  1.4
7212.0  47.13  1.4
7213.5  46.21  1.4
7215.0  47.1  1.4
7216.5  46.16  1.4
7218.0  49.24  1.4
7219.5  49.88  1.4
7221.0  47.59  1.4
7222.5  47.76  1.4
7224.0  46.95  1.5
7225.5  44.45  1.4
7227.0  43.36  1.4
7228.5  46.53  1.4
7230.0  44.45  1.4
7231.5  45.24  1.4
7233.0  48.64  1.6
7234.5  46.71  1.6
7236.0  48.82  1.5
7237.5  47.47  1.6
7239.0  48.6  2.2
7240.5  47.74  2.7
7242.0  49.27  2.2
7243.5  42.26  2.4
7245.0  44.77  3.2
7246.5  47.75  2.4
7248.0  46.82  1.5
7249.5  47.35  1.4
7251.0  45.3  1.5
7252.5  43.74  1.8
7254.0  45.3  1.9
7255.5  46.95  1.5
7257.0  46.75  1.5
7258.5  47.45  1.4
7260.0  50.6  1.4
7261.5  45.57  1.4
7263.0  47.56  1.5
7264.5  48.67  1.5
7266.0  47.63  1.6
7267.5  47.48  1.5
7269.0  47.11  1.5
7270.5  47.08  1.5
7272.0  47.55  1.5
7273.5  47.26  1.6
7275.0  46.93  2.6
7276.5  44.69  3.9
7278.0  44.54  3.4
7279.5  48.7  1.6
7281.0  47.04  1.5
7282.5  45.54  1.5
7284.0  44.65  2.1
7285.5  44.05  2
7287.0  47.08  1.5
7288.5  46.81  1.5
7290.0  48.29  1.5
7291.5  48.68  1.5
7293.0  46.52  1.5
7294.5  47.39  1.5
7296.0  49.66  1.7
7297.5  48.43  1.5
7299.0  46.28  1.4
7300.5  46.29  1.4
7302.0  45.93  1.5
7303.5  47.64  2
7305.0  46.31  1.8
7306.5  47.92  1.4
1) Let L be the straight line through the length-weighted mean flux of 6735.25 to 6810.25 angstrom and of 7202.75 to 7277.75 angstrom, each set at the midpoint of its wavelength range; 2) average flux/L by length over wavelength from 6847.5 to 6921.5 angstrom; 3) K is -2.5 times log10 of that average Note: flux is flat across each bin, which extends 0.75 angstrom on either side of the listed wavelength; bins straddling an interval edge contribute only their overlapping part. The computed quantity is 0.347 mag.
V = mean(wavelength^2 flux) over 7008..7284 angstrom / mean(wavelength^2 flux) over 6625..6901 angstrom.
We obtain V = 1.37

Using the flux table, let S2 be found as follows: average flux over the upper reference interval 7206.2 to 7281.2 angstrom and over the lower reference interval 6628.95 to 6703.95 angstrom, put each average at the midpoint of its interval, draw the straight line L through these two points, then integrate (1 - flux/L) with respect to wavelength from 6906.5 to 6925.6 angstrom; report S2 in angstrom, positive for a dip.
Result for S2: 6.5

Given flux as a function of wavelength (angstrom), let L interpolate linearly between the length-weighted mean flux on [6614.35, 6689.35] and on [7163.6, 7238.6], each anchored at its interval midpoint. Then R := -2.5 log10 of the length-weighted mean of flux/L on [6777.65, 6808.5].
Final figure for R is 0.28 mag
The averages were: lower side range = 44.4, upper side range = 46.3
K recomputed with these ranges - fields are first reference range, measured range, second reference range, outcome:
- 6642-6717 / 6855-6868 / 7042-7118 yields 0.50 mag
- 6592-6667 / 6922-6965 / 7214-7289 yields 0.23 mag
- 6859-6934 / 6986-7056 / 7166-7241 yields -0.15 mag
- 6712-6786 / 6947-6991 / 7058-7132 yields 0.15 mag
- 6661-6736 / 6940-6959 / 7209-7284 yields 0.16 mag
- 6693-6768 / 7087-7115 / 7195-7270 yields -0.03 mag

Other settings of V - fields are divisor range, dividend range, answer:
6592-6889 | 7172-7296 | 1.40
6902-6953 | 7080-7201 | 1.44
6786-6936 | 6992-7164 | 1.53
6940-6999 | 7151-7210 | 1.29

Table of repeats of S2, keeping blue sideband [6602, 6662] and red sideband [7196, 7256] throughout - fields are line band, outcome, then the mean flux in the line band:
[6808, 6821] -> 3.4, 33.4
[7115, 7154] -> 1.3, 44.3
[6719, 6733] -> 1.1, 41.4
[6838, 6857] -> 6.7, 29.3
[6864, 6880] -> 5.7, 29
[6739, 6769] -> 4.2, 38.7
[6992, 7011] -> 3.2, 37.9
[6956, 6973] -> 2.8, 38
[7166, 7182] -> -0.3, 46.8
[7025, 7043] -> 0.9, 43.3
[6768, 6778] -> 1.7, 37.3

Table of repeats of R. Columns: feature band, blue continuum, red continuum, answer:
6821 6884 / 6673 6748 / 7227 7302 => 0.41 mag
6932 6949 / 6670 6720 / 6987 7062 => 0.13 mag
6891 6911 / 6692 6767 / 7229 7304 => 0.45 mag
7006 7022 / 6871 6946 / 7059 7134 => -0.01 mag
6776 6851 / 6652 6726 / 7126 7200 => 0.32 mag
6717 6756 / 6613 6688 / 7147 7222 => 0.12 mag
